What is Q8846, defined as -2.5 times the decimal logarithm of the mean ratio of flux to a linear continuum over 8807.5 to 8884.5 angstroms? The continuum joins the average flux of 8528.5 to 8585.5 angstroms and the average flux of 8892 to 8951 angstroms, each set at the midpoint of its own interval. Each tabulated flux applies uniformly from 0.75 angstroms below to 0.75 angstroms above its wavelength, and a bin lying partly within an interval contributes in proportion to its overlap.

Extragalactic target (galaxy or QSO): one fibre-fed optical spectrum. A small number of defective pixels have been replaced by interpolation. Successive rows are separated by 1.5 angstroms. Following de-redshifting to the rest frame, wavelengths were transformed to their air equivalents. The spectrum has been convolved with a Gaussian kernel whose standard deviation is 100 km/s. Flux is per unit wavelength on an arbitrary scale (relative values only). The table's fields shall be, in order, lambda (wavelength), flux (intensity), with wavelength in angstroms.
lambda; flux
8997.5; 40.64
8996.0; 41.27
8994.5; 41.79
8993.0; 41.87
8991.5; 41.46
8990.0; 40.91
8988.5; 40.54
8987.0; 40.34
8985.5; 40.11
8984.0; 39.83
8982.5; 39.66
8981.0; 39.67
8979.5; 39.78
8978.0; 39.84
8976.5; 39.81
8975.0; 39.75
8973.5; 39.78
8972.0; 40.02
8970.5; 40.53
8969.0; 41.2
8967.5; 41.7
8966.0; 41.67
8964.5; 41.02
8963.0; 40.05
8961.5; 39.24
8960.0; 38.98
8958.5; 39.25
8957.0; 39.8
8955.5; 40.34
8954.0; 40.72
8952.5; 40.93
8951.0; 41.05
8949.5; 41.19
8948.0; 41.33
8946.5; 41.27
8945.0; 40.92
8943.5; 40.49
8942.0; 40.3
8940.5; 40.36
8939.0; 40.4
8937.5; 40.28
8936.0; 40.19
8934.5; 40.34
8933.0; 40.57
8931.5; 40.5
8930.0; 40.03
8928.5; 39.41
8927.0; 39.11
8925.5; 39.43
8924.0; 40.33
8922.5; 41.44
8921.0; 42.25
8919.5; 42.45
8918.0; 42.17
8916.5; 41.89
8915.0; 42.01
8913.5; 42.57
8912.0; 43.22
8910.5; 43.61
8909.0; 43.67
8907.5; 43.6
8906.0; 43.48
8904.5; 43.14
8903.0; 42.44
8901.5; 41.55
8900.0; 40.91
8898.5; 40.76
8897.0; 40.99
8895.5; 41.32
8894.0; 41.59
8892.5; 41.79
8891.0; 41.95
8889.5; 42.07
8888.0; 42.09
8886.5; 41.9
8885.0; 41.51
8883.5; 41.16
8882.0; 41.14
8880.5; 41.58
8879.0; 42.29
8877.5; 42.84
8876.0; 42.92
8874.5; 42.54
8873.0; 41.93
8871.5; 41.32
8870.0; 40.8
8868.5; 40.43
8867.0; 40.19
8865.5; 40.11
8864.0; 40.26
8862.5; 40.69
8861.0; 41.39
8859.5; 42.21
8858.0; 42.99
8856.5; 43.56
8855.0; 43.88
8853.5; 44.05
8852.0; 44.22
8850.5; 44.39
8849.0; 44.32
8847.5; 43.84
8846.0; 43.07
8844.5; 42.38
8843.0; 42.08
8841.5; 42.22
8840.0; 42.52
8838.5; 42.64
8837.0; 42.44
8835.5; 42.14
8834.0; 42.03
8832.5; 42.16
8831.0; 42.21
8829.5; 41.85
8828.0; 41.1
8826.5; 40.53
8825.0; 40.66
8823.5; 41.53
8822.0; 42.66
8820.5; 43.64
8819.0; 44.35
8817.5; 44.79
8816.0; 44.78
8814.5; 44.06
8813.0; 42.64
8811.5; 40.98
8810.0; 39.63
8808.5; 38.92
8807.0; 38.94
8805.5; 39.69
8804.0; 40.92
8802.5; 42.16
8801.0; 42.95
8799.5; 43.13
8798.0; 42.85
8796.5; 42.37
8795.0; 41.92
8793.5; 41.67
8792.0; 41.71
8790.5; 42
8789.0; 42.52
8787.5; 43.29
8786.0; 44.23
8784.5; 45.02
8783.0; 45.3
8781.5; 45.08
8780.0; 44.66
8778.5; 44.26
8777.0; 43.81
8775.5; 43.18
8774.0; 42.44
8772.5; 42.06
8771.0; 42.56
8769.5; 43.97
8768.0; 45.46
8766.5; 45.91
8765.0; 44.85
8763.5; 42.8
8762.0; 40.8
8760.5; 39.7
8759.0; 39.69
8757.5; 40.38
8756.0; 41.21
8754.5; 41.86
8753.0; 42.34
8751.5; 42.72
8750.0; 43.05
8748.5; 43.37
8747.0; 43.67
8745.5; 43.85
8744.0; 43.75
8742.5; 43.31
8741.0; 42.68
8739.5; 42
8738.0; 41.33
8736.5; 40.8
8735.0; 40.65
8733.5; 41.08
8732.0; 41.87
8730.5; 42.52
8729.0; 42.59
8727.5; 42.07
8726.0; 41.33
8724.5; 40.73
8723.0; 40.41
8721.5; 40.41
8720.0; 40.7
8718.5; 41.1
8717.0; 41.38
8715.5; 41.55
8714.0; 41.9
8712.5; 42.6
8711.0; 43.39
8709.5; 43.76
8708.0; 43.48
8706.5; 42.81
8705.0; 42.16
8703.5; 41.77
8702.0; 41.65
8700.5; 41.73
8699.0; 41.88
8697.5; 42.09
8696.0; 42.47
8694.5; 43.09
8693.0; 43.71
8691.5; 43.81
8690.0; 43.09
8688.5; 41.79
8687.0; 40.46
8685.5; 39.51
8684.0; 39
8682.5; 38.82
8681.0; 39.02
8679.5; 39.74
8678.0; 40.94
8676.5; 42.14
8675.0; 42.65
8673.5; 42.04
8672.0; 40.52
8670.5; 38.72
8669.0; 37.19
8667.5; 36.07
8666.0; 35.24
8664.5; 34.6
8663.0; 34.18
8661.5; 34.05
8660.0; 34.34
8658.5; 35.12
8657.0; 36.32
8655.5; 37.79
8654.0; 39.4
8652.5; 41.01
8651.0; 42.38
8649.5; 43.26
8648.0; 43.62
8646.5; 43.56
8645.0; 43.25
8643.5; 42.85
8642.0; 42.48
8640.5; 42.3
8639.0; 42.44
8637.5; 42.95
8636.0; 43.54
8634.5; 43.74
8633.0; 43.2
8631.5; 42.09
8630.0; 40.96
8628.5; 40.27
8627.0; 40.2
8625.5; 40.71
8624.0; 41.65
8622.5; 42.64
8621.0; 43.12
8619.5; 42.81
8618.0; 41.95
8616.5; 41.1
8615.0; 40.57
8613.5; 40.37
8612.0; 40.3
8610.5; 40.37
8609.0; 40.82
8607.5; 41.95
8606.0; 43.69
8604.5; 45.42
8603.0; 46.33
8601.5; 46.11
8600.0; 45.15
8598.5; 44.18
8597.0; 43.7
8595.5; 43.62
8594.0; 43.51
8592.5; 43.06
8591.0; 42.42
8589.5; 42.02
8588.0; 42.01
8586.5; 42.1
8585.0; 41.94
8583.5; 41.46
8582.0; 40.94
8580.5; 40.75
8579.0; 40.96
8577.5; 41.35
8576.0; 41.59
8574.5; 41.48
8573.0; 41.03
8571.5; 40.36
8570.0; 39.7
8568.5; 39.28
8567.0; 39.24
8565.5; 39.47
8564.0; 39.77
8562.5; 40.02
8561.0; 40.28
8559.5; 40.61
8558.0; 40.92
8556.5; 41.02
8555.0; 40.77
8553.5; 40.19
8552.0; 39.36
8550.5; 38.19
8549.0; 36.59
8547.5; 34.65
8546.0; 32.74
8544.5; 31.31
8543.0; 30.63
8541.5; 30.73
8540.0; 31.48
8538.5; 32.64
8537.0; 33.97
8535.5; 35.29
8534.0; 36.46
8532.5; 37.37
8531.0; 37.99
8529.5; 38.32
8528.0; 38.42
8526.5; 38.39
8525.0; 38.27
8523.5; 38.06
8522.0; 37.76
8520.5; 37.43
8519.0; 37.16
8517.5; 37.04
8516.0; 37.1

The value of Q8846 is -0.04 mag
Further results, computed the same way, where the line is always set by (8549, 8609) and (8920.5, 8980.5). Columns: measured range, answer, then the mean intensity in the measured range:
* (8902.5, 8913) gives -0.07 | 43.3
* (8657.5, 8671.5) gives 0.16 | 35.6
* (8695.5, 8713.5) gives -0.03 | 42.5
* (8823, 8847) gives -0.03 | 42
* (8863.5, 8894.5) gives -0.02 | 41.6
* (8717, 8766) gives -0.02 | 41.9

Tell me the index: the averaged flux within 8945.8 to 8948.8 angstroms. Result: 41.3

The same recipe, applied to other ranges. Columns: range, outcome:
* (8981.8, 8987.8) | 40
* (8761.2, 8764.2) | 41.7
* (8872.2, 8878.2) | 42.5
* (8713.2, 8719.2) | 41.5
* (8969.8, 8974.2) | 40.1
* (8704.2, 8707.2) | 42.5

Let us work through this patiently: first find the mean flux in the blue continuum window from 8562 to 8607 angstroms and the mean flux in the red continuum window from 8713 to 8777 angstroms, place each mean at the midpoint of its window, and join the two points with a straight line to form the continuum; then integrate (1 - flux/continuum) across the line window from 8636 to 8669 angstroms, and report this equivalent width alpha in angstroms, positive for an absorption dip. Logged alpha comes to 2.11 angstroms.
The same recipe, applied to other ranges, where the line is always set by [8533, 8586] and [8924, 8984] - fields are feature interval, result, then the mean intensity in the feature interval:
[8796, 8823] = -1.82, 42.2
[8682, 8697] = -1.05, 41.6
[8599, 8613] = -1.77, 43.3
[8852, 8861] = -0.79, 43.2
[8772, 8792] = -2.16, 43.6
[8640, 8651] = -1.24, 43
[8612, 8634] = -1.70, 41.5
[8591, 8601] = -1.41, 43.8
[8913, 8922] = -0.47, 42.2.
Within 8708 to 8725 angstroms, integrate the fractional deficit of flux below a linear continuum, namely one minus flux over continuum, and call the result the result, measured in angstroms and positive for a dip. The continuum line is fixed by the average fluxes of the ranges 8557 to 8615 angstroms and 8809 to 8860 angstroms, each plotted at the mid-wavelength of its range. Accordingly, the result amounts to 0.22 angstroms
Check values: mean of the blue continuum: 41.8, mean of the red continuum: 42.7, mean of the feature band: 41.7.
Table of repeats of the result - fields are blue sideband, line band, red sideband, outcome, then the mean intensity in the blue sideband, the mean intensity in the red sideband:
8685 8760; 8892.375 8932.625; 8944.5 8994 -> -0.9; 42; 40.4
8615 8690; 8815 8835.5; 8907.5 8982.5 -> -0.9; 40.4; 40.8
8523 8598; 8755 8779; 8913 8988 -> -1.7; 38.9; 40.5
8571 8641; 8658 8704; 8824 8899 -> 2.7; 42.2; 42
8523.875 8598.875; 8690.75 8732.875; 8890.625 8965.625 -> -2.3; 39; 41.1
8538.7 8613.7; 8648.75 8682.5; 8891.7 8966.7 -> 1.7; 40.3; 41.1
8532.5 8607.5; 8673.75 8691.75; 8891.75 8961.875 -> -0.3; 39.8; 41.2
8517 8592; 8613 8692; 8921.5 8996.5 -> -3.1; 38.5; 40.4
